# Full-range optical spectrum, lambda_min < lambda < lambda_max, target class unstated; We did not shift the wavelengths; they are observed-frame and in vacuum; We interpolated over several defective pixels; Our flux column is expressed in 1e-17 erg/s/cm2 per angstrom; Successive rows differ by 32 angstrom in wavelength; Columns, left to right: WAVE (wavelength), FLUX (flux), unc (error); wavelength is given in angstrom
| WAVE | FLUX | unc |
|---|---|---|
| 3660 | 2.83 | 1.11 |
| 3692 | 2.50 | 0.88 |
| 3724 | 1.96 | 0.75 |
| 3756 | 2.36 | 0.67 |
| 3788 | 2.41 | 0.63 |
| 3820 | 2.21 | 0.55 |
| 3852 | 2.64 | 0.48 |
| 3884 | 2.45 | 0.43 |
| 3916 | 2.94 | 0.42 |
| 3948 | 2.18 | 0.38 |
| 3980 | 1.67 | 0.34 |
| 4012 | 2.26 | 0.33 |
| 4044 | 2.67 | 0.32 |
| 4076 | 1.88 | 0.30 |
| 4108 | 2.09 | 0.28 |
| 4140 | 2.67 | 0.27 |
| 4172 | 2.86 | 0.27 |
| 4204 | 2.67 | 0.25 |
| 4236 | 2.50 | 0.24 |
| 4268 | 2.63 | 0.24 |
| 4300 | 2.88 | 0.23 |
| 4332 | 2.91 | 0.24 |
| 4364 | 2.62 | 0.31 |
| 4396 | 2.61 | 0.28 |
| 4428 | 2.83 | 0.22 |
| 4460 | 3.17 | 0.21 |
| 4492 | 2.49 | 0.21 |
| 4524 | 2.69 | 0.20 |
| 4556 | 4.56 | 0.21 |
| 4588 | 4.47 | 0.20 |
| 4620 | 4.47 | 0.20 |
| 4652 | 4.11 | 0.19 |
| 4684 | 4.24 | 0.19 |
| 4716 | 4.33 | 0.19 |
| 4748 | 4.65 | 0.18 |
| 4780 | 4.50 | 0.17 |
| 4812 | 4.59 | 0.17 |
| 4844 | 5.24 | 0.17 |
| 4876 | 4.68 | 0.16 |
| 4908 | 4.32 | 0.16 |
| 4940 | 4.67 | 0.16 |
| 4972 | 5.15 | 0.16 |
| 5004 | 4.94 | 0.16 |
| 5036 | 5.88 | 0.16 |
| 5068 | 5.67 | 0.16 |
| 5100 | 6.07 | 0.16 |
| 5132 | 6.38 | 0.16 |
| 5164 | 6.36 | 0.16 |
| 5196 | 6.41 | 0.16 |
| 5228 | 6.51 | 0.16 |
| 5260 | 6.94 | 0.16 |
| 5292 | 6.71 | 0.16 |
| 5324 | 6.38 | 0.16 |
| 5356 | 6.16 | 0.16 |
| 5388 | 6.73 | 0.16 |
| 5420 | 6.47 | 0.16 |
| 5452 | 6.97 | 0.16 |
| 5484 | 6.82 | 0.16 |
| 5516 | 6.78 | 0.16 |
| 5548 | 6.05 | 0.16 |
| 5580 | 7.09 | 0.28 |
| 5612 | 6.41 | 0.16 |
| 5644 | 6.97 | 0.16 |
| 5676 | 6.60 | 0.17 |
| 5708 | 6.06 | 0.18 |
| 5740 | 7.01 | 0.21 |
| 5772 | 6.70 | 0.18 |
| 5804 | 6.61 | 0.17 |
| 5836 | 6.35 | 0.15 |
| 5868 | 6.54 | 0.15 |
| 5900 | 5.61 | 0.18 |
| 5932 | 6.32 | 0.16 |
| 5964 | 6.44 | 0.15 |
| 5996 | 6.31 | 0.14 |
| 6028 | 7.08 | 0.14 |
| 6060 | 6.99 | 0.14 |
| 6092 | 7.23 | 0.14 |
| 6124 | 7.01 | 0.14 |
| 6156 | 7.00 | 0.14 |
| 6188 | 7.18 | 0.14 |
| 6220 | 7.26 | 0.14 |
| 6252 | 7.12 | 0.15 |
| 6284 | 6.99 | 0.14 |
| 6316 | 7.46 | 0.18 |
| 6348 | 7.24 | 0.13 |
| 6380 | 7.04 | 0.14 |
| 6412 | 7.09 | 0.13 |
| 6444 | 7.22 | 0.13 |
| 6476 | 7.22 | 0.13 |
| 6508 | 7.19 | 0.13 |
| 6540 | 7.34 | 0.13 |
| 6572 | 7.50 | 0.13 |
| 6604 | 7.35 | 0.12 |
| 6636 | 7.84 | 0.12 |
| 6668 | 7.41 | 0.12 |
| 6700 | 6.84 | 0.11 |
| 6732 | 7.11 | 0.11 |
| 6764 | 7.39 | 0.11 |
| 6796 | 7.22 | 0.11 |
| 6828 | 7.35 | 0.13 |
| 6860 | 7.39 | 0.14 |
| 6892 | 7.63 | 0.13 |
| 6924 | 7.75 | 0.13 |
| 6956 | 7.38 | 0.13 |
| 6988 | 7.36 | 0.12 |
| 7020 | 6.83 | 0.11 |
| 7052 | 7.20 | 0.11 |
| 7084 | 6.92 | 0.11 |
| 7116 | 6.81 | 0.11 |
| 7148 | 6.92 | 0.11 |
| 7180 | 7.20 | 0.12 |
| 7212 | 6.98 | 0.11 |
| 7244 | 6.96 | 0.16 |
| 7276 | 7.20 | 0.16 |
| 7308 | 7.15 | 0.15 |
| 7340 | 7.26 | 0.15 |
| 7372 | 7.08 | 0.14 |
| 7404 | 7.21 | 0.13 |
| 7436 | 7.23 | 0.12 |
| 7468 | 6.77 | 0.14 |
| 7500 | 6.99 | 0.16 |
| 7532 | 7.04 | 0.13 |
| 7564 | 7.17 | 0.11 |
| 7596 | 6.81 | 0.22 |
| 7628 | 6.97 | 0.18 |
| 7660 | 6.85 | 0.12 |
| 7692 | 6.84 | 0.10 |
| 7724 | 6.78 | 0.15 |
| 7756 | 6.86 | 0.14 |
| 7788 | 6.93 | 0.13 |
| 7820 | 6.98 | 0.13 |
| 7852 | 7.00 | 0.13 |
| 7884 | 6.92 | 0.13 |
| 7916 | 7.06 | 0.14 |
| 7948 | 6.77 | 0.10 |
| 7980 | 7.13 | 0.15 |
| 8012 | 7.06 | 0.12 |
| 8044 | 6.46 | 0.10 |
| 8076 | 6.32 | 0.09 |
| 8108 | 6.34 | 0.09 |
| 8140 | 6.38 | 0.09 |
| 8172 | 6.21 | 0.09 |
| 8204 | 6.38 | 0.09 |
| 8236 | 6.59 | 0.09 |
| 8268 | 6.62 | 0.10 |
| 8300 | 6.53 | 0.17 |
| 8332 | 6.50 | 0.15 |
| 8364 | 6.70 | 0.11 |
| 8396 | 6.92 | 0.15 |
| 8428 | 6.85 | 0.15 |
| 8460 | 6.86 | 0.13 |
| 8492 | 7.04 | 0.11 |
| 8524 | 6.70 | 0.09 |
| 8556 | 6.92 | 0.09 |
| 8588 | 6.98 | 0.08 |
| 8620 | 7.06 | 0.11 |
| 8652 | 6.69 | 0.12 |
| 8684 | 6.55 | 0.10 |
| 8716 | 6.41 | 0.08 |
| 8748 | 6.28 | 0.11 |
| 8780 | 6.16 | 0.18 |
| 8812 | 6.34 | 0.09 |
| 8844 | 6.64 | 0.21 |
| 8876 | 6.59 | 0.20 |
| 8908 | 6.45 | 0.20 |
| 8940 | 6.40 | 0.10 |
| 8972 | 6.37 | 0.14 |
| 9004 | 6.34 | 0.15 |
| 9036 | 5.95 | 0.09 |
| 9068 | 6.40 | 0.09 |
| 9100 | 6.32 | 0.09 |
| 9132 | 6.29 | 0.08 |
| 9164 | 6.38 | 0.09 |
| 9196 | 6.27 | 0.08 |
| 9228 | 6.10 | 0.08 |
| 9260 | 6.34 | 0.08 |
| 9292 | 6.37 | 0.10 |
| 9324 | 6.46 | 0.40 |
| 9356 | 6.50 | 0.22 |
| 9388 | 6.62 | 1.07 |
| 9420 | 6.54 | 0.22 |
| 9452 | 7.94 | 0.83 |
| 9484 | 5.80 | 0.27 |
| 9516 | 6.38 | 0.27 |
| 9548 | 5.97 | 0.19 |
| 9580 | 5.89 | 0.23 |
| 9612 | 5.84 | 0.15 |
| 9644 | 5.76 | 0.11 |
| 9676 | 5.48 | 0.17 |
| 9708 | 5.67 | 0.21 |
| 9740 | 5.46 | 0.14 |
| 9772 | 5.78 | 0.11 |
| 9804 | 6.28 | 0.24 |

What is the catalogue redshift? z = 0.138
